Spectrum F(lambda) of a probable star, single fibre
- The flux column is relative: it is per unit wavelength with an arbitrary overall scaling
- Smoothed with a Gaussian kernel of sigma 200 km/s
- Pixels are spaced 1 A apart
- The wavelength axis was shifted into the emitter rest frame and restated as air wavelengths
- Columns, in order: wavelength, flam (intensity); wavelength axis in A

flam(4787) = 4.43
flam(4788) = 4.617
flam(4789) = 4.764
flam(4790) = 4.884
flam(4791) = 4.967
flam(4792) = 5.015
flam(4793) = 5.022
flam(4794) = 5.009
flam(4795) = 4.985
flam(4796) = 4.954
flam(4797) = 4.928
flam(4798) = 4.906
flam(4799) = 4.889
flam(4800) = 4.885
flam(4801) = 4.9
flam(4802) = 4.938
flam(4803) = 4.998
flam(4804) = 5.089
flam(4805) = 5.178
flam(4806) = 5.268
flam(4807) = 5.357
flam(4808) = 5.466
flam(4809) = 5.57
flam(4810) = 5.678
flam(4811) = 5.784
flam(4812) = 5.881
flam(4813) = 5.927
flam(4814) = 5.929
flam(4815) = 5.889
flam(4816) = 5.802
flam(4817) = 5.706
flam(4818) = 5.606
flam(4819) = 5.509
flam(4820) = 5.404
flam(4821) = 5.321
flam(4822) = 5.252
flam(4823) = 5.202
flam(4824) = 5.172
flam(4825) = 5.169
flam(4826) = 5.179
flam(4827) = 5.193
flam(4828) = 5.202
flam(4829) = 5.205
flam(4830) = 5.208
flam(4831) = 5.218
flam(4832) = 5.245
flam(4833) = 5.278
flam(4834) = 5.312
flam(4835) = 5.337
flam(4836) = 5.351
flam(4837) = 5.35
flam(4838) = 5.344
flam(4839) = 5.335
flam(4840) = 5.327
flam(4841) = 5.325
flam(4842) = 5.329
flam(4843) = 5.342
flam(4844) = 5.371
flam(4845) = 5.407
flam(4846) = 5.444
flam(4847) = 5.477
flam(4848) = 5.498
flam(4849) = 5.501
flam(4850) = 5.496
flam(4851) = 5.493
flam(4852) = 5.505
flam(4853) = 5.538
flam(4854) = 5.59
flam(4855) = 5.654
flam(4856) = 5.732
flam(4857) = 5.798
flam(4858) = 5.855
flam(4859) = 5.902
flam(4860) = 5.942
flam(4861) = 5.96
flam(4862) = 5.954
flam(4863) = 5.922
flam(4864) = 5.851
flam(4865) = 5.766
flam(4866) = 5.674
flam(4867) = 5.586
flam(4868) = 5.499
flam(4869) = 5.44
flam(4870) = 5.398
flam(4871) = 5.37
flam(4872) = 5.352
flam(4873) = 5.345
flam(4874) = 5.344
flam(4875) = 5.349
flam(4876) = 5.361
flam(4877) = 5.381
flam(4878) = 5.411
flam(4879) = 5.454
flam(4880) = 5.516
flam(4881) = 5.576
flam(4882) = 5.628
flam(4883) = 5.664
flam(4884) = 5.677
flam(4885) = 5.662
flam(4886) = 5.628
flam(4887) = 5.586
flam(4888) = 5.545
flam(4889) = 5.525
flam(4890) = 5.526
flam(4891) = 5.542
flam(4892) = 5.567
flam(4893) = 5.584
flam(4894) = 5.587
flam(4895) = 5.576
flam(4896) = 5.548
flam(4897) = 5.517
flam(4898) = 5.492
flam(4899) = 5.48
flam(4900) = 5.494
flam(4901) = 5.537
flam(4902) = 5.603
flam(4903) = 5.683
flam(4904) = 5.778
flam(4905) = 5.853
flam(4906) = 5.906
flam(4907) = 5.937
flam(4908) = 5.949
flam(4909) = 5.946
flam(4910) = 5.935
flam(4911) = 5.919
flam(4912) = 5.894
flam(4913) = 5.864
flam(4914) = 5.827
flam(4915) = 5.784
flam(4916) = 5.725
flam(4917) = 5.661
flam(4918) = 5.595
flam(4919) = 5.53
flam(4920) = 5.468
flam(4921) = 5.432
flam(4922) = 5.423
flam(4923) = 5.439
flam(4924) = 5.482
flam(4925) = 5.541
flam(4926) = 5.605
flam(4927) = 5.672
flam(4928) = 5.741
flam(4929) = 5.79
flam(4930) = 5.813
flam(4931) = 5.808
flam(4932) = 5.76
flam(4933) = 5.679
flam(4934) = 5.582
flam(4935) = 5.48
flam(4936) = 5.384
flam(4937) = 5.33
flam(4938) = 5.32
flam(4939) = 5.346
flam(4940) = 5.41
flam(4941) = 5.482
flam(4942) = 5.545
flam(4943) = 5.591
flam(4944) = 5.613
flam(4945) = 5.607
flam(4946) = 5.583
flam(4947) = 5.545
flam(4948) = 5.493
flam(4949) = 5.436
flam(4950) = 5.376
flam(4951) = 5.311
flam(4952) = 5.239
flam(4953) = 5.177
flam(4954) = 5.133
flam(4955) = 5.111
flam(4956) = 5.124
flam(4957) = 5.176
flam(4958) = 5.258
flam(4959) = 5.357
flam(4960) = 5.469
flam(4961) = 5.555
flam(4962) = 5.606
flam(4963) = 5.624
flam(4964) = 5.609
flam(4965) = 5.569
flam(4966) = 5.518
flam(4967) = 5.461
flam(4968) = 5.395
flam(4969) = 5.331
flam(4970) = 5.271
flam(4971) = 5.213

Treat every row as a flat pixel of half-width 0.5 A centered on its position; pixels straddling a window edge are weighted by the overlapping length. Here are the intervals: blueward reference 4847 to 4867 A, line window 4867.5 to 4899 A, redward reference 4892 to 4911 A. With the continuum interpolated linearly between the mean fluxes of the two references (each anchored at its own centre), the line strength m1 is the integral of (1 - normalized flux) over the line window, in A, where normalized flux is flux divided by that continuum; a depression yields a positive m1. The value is 1.1 A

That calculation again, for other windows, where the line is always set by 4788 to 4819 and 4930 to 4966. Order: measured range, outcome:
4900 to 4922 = -1.4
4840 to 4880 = -1.6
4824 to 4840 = 0.1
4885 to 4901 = -0.5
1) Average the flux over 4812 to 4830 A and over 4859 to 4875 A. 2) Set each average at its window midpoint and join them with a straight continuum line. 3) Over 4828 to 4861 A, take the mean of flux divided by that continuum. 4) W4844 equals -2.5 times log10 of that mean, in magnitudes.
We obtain 0.02 mag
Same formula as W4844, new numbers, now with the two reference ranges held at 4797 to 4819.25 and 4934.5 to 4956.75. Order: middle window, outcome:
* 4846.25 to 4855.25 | -0.02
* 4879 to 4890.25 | -0.04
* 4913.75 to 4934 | -0.05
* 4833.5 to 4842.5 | 0.01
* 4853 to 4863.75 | -0.08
